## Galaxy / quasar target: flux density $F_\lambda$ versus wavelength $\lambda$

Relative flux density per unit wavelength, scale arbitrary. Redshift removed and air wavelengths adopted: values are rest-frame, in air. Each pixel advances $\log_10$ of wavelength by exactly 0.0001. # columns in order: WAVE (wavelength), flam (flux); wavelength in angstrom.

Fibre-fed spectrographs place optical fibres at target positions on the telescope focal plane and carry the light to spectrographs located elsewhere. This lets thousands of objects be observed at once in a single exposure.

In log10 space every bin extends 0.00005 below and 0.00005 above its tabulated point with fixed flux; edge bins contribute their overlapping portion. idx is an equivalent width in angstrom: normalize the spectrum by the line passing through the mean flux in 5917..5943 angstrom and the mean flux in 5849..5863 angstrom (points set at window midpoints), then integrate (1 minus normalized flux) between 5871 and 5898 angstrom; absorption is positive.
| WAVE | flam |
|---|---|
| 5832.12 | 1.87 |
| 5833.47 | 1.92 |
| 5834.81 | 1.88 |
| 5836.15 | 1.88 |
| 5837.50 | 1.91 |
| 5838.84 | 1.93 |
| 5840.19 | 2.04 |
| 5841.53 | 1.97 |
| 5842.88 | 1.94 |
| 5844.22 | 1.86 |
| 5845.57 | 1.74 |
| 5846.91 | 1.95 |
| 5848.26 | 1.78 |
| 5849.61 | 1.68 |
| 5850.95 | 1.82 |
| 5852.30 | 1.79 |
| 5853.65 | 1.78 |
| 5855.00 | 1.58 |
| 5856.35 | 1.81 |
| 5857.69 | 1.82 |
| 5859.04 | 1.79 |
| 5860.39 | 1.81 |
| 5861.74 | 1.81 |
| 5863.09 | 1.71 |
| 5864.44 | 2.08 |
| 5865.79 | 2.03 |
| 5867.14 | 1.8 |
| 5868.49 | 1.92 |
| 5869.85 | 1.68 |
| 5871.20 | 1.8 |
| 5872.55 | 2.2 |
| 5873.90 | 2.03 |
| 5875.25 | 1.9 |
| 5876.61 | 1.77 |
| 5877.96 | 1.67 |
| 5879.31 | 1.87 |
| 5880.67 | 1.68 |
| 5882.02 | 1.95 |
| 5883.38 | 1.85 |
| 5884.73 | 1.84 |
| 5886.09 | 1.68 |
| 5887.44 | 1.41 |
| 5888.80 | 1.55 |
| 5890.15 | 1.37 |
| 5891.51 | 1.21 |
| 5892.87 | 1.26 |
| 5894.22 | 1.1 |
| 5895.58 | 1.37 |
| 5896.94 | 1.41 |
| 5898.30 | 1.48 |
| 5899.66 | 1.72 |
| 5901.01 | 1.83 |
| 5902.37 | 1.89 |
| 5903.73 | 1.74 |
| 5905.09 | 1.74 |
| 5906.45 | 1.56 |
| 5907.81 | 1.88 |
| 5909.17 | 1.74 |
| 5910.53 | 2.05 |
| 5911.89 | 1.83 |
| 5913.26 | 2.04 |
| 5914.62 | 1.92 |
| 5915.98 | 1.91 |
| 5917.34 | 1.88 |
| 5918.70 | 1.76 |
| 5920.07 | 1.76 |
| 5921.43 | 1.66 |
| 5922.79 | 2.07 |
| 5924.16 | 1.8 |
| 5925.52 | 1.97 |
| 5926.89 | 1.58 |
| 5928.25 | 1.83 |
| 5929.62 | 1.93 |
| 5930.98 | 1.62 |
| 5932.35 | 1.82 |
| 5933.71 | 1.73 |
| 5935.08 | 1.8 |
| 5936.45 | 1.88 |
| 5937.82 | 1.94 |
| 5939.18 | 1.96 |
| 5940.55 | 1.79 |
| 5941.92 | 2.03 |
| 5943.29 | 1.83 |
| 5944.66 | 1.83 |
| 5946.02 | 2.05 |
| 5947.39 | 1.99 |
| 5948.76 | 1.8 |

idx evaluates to 2.3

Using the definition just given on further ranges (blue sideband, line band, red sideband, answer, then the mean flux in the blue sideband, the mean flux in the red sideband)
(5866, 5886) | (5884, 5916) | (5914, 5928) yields 3.45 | 1.85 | 1.83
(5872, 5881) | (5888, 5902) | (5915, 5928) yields 3.13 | 1.88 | 1.82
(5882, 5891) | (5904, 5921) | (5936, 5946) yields -0.67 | 1.63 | 1.91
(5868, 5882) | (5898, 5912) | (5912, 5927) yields 0.63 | 1.86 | 1.86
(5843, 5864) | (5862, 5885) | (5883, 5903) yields -2.96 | 1.79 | 1.53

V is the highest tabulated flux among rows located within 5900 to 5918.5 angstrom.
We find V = 2.05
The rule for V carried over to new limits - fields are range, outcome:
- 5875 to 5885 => 1.95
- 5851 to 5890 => 2.2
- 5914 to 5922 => 1.92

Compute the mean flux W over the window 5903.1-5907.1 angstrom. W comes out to 1.68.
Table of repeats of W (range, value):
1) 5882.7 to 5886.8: 1.79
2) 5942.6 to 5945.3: 1.83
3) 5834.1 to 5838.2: 1.89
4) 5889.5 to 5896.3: 1.26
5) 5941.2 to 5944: 1.92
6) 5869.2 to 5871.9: 1.75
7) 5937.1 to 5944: 1.91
